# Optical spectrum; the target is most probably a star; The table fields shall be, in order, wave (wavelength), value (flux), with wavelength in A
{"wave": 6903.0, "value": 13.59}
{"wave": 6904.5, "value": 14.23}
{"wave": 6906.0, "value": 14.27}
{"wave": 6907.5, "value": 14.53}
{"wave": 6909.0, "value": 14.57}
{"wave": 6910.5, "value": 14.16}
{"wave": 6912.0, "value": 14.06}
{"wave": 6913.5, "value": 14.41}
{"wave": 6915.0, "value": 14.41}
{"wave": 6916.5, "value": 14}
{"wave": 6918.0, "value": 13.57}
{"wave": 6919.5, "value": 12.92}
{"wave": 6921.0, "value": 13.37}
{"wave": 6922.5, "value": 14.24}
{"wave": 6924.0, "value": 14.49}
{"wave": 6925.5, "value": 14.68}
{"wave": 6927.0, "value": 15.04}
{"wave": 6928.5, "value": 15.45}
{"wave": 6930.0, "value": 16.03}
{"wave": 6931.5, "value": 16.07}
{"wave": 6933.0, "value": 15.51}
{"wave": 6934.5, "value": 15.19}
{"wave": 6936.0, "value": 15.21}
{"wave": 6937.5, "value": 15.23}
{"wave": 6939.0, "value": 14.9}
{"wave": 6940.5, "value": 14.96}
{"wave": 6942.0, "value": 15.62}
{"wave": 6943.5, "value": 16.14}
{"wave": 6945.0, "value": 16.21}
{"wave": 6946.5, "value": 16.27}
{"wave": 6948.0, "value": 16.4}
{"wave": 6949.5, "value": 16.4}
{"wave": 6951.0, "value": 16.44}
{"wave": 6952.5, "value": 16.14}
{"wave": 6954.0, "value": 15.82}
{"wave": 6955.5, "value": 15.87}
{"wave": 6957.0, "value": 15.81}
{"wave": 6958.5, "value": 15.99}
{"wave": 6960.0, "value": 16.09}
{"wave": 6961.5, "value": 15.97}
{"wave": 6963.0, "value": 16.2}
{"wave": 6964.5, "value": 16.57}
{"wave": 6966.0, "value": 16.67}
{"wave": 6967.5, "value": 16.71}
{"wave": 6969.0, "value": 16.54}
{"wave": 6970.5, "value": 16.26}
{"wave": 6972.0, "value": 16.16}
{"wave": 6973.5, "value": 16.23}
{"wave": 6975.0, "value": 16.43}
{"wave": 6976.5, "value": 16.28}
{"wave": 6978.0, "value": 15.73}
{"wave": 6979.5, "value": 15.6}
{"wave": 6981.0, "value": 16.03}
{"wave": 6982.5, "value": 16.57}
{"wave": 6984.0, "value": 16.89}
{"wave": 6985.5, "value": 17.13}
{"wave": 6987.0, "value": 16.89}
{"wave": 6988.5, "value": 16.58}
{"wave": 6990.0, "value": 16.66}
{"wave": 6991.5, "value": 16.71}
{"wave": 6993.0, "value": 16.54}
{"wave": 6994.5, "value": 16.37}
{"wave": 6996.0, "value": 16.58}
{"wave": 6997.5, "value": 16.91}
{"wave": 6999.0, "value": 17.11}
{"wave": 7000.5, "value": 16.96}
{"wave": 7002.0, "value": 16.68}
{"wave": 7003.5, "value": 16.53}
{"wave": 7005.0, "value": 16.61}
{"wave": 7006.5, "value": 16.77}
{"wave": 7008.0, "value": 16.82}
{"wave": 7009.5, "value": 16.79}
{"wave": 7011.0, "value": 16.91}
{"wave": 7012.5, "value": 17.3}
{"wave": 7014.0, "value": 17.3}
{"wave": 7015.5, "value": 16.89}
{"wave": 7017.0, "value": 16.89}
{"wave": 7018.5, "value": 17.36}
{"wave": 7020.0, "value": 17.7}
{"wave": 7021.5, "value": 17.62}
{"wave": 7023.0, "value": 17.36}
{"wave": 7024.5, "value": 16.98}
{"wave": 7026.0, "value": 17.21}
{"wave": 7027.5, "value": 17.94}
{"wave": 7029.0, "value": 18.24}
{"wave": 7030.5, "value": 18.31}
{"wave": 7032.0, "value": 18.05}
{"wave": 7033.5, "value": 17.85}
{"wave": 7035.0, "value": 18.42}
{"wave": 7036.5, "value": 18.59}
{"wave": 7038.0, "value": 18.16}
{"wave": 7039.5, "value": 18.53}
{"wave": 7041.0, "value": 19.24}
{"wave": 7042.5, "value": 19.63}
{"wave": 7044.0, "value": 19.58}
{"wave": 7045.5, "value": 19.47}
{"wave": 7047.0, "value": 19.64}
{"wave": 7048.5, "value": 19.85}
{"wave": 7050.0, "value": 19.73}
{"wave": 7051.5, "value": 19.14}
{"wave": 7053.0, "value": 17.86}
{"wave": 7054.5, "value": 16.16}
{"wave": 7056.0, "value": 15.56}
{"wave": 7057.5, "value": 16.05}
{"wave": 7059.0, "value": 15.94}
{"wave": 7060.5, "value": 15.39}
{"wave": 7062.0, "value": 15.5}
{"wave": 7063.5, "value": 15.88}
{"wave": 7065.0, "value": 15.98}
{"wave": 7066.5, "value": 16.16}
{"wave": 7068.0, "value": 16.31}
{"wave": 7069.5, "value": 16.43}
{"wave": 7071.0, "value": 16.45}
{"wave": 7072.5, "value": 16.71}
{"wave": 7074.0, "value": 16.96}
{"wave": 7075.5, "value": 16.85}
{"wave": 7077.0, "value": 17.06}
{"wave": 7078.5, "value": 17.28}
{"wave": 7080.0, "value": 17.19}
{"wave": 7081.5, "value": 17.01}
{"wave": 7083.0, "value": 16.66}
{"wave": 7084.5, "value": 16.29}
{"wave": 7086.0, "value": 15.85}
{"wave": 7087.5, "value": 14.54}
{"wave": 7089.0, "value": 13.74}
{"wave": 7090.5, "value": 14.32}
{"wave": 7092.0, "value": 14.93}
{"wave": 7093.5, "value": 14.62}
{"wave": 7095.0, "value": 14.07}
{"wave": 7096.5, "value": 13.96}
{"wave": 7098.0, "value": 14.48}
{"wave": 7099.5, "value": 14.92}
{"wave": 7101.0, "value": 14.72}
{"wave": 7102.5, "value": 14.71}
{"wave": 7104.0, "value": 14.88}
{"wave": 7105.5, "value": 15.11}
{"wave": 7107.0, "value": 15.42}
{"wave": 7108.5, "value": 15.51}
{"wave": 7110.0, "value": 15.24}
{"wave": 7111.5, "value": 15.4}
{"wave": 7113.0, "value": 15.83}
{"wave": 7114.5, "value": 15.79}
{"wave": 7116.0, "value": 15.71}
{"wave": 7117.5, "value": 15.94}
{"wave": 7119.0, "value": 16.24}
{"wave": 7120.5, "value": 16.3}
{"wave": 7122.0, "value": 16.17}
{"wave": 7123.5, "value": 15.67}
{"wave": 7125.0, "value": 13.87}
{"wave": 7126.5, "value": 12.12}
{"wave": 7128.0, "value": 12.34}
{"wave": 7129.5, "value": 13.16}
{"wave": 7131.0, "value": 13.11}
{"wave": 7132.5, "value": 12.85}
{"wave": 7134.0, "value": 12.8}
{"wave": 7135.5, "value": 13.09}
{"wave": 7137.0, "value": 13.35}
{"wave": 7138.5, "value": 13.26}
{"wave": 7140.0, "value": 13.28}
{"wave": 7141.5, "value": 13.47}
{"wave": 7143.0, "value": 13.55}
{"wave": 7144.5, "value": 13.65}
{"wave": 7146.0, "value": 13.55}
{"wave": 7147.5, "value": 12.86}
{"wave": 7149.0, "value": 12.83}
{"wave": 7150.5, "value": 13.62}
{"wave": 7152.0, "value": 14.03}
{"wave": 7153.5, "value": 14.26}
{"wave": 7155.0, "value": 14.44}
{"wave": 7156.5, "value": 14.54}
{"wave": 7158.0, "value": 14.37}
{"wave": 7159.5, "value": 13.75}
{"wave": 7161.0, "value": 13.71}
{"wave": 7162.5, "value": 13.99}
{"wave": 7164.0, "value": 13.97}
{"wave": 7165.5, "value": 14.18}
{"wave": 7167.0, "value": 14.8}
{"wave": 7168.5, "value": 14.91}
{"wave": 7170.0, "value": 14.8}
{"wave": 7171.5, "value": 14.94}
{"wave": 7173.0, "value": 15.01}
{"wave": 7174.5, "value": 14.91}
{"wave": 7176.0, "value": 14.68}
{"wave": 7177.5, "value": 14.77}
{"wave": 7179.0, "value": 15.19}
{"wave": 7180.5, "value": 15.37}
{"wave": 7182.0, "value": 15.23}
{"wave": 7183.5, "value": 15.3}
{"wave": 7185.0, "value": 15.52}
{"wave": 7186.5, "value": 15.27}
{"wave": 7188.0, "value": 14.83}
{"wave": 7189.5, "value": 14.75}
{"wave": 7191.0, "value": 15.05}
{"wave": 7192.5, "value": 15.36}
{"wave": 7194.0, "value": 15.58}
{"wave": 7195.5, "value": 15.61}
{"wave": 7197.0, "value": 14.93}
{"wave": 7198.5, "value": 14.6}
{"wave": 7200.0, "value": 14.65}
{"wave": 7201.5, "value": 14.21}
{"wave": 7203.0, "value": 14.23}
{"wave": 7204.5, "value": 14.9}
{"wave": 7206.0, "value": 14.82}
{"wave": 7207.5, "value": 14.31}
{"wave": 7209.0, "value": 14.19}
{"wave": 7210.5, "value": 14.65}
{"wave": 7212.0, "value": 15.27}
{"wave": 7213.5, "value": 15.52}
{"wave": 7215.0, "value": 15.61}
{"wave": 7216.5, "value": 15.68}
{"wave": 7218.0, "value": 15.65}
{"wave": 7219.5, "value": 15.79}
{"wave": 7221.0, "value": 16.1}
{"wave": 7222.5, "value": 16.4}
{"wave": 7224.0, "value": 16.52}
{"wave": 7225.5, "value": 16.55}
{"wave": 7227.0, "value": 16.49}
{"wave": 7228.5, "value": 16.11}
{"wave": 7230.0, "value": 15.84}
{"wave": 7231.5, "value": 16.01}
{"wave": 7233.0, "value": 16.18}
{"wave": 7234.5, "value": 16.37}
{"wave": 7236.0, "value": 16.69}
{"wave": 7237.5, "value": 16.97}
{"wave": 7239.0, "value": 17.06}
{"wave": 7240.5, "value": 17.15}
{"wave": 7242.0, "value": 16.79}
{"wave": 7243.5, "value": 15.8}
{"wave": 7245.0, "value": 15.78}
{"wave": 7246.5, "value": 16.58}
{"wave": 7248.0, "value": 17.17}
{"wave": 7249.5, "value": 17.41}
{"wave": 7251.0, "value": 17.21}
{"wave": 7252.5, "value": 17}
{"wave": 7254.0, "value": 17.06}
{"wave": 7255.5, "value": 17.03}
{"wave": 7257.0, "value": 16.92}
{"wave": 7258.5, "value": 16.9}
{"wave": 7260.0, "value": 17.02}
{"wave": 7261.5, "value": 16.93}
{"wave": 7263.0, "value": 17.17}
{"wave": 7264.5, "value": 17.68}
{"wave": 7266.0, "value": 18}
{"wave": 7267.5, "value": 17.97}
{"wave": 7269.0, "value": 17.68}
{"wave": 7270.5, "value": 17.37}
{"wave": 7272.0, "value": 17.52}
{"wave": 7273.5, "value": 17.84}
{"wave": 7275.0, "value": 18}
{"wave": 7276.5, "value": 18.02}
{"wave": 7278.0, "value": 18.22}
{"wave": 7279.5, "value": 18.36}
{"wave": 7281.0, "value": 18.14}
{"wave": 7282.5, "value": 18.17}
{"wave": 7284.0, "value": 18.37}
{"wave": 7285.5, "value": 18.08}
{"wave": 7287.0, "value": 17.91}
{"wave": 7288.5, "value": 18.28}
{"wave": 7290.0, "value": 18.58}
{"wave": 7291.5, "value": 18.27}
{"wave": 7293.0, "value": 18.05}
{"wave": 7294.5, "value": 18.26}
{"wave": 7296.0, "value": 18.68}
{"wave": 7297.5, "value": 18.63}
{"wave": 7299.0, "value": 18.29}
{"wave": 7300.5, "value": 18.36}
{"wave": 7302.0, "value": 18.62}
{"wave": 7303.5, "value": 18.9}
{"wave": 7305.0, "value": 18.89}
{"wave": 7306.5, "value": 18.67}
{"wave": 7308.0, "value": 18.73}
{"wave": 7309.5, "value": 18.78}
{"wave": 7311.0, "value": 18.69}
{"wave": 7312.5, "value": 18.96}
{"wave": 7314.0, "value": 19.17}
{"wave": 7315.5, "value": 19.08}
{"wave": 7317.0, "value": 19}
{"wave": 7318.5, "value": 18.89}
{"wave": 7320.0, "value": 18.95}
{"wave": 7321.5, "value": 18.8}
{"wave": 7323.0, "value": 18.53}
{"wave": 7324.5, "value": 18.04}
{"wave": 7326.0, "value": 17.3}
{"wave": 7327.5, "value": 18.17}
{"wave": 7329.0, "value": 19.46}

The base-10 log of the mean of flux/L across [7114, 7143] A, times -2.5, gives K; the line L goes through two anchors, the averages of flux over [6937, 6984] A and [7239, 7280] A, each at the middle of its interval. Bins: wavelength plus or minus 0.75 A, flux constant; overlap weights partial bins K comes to 0.19 mag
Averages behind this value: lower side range 16.1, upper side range 17.3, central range 14.1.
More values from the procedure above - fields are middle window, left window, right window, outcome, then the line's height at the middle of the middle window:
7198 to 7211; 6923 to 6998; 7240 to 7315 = 0.20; 17.4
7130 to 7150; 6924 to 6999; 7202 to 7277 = 0.23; 16.3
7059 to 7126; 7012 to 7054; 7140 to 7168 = 0.03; 16.1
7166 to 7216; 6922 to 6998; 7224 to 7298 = 0.14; 17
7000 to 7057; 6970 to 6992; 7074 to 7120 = -0.11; 16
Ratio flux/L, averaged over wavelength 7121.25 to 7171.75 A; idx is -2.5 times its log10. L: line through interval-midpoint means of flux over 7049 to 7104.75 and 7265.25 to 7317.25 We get 0.21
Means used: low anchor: 16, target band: 13.8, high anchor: 18.4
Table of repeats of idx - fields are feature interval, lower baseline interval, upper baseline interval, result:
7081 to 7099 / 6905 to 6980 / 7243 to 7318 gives 0.104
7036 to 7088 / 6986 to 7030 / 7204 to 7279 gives -0.022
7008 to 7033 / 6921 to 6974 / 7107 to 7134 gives -0.138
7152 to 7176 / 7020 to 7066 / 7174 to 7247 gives 0.123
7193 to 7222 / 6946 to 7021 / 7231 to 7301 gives 0.149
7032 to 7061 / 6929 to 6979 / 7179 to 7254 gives -0.144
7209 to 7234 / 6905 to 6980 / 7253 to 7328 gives 0.115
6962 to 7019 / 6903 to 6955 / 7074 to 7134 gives -0.108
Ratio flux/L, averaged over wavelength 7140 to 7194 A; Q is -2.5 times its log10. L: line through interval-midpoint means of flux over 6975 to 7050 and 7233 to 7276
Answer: 0.19 mag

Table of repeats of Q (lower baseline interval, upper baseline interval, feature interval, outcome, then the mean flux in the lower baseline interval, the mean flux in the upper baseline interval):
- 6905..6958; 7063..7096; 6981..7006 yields -0.08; 15.1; 16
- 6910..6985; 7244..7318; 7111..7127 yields 0.09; 15.6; 18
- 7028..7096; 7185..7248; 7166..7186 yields 0.07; 17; 15.6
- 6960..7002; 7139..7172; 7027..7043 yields -0.17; 16.5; 14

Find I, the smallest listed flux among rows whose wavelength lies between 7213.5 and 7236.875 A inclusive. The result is 15.52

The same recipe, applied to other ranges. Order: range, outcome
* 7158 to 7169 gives 13.71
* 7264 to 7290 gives 17.37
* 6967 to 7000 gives 15.6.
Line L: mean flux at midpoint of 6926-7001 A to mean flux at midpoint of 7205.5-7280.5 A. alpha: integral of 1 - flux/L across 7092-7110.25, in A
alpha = 1.78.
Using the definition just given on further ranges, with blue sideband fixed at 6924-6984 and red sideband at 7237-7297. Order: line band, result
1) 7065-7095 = 1.01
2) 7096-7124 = 2.27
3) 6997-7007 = -0.38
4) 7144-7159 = 2.77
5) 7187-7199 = 1.44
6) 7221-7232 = 0.68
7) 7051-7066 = 0.15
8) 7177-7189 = 1.35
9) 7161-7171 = 1.54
